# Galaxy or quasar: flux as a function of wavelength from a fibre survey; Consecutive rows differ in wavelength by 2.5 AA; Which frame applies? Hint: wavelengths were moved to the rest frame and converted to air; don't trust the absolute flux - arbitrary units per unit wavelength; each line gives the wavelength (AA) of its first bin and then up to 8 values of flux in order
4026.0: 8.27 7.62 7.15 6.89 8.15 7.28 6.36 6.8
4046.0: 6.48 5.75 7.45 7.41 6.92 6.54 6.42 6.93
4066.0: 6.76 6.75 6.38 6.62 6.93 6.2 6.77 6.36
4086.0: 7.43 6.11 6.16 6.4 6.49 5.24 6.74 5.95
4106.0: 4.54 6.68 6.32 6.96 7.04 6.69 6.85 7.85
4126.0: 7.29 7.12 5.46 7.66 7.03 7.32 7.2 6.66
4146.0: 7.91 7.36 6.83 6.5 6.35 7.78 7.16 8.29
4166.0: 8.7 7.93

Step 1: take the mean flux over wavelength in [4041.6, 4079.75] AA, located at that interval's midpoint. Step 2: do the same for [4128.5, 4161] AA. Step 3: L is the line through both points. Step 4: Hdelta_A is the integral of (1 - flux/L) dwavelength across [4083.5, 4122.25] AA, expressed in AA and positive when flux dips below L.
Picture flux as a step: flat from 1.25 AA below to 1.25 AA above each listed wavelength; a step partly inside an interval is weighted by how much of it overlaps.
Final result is 2.70 AA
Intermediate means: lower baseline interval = 6.68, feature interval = 6.37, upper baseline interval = 7.02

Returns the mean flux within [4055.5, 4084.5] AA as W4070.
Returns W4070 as 6.63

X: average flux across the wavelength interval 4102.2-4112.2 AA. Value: 5.87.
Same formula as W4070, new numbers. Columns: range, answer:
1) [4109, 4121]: 6.76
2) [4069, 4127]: 6.52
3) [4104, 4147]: 6.84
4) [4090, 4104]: 6.17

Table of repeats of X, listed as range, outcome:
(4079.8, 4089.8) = 6.66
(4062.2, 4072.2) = 6.71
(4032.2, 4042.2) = 7.17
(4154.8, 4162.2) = 7.1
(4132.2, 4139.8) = 7.32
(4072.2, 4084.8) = 6.58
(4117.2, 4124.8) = 7.13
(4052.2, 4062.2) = 6.83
